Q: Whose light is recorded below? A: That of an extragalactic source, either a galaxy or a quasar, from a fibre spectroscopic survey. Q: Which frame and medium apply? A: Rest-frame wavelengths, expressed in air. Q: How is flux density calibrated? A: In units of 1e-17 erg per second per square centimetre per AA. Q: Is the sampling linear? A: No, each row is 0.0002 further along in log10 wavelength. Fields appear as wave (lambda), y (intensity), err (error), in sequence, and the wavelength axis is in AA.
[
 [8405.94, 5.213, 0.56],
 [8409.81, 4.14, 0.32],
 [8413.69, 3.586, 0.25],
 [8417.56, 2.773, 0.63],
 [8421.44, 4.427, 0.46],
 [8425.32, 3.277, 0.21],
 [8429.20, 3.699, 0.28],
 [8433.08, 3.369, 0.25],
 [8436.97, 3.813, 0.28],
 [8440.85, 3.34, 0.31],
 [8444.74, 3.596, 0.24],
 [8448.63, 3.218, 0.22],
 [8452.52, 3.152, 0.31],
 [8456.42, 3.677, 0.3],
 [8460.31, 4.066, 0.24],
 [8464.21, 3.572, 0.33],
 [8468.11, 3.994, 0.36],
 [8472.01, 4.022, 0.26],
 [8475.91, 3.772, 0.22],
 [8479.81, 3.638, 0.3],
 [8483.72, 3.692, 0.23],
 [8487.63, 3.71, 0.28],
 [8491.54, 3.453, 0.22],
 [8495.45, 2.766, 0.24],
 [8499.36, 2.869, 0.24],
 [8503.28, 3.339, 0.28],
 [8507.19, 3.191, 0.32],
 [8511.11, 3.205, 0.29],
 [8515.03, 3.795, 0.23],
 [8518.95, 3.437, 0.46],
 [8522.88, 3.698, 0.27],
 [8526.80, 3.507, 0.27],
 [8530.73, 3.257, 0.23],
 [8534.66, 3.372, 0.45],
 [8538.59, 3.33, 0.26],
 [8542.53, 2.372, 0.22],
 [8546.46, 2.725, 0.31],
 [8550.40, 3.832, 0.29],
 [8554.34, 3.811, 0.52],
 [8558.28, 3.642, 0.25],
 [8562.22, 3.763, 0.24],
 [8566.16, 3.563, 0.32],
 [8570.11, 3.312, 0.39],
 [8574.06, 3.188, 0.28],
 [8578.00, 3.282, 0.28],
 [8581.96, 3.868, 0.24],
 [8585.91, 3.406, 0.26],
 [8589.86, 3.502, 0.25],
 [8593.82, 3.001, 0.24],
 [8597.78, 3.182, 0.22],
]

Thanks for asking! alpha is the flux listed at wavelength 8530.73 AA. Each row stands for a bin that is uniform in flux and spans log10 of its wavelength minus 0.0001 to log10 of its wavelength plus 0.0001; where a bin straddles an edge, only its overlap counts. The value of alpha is 3.257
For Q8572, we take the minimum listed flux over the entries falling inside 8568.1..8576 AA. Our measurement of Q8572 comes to 3.188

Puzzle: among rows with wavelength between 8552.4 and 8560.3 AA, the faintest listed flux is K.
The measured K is 3.642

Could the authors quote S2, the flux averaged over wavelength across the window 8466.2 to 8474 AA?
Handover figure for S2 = 4.01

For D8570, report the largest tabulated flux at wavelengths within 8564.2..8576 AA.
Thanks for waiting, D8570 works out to 3.563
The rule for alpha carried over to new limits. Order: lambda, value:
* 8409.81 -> 4.14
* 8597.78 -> 3.182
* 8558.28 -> 3.642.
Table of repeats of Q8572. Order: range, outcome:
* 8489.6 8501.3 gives 2.766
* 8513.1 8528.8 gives 3.437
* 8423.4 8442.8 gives 3.277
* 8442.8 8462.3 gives 3.152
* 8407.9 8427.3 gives 2.773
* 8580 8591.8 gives 3.406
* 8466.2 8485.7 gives 3.638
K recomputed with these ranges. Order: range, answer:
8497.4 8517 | 2.869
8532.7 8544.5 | 2.372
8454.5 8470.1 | 3.572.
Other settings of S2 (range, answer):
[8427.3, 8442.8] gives 3.56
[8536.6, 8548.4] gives 2.81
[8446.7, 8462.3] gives 3.53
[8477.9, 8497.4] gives 3.45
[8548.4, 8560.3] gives 3.76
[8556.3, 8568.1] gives 3.66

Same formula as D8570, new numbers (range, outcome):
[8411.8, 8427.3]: 4.427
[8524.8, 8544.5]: 3.507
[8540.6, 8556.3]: 3.832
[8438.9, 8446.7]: 3.596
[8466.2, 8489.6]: 4.022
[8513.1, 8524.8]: 3.795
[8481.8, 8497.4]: 3.71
